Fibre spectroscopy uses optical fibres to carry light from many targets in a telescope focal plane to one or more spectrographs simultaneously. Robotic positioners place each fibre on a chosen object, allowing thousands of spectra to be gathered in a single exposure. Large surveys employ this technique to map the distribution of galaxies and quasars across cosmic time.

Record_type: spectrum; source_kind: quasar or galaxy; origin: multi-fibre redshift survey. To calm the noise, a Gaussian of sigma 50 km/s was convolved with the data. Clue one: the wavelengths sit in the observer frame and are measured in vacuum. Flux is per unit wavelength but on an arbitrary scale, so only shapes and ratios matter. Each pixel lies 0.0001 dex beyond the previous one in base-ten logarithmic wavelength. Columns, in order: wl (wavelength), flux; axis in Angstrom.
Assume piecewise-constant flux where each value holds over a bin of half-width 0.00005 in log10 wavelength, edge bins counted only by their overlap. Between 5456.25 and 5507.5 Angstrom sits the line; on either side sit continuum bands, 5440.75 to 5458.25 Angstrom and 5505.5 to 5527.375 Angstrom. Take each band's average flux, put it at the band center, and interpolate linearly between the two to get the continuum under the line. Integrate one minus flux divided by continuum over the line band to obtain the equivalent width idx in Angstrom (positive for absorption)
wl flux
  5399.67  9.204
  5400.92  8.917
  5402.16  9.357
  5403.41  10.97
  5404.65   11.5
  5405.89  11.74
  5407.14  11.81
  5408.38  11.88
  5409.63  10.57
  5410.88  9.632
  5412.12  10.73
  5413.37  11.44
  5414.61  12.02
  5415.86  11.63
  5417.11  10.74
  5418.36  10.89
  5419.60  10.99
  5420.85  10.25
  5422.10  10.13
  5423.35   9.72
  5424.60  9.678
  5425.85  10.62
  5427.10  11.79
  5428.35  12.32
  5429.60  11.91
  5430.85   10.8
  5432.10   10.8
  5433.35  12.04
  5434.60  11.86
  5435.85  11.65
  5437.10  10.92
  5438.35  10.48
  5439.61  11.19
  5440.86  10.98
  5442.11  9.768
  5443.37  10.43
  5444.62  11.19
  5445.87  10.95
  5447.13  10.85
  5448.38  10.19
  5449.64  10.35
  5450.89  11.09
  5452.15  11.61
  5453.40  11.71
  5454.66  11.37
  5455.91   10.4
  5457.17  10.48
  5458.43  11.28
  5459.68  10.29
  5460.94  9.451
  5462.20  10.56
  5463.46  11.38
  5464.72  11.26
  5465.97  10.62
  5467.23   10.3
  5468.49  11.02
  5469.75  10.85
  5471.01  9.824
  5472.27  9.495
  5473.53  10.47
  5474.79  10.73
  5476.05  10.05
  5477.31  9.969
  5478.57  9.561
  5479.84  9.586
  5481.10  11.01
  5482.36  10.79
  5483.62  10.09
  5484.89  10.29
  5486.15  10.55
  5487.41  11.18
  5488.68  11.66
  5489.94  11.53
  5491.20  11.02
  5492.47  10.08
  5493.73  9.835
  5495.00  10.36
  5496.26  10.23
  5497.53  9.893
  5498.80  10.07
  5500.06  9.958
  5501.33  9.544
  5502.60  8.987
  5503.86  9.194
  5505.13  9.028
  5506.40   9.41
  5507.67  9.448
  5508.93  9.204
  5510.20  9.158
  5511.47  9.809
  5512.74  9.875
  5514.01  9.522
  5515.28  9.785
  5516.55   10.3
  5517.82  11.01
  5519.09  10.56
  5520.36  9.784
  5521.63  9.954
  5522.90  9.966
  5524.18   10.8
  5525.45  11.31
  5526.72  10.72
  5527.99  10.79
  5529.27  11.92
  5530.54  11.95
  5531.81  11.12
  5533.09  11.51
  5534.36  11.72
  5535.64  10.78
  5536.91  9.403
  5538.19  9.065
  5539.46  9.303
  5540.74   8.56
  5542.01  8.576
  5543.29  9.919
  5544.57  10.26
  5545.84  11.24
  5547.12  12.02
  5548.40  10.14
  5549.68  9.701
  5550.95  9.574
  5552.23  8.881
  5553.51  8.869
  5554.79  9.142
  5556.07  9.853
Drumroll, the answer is 0.7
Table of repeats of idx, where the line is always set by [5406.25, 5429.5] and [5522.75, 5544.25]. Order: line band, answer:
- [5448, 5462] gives 0.1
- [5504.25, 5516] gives 1.2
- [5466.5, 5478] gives 0.4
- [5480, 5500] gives 0.2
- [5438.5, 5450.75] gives 0.2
